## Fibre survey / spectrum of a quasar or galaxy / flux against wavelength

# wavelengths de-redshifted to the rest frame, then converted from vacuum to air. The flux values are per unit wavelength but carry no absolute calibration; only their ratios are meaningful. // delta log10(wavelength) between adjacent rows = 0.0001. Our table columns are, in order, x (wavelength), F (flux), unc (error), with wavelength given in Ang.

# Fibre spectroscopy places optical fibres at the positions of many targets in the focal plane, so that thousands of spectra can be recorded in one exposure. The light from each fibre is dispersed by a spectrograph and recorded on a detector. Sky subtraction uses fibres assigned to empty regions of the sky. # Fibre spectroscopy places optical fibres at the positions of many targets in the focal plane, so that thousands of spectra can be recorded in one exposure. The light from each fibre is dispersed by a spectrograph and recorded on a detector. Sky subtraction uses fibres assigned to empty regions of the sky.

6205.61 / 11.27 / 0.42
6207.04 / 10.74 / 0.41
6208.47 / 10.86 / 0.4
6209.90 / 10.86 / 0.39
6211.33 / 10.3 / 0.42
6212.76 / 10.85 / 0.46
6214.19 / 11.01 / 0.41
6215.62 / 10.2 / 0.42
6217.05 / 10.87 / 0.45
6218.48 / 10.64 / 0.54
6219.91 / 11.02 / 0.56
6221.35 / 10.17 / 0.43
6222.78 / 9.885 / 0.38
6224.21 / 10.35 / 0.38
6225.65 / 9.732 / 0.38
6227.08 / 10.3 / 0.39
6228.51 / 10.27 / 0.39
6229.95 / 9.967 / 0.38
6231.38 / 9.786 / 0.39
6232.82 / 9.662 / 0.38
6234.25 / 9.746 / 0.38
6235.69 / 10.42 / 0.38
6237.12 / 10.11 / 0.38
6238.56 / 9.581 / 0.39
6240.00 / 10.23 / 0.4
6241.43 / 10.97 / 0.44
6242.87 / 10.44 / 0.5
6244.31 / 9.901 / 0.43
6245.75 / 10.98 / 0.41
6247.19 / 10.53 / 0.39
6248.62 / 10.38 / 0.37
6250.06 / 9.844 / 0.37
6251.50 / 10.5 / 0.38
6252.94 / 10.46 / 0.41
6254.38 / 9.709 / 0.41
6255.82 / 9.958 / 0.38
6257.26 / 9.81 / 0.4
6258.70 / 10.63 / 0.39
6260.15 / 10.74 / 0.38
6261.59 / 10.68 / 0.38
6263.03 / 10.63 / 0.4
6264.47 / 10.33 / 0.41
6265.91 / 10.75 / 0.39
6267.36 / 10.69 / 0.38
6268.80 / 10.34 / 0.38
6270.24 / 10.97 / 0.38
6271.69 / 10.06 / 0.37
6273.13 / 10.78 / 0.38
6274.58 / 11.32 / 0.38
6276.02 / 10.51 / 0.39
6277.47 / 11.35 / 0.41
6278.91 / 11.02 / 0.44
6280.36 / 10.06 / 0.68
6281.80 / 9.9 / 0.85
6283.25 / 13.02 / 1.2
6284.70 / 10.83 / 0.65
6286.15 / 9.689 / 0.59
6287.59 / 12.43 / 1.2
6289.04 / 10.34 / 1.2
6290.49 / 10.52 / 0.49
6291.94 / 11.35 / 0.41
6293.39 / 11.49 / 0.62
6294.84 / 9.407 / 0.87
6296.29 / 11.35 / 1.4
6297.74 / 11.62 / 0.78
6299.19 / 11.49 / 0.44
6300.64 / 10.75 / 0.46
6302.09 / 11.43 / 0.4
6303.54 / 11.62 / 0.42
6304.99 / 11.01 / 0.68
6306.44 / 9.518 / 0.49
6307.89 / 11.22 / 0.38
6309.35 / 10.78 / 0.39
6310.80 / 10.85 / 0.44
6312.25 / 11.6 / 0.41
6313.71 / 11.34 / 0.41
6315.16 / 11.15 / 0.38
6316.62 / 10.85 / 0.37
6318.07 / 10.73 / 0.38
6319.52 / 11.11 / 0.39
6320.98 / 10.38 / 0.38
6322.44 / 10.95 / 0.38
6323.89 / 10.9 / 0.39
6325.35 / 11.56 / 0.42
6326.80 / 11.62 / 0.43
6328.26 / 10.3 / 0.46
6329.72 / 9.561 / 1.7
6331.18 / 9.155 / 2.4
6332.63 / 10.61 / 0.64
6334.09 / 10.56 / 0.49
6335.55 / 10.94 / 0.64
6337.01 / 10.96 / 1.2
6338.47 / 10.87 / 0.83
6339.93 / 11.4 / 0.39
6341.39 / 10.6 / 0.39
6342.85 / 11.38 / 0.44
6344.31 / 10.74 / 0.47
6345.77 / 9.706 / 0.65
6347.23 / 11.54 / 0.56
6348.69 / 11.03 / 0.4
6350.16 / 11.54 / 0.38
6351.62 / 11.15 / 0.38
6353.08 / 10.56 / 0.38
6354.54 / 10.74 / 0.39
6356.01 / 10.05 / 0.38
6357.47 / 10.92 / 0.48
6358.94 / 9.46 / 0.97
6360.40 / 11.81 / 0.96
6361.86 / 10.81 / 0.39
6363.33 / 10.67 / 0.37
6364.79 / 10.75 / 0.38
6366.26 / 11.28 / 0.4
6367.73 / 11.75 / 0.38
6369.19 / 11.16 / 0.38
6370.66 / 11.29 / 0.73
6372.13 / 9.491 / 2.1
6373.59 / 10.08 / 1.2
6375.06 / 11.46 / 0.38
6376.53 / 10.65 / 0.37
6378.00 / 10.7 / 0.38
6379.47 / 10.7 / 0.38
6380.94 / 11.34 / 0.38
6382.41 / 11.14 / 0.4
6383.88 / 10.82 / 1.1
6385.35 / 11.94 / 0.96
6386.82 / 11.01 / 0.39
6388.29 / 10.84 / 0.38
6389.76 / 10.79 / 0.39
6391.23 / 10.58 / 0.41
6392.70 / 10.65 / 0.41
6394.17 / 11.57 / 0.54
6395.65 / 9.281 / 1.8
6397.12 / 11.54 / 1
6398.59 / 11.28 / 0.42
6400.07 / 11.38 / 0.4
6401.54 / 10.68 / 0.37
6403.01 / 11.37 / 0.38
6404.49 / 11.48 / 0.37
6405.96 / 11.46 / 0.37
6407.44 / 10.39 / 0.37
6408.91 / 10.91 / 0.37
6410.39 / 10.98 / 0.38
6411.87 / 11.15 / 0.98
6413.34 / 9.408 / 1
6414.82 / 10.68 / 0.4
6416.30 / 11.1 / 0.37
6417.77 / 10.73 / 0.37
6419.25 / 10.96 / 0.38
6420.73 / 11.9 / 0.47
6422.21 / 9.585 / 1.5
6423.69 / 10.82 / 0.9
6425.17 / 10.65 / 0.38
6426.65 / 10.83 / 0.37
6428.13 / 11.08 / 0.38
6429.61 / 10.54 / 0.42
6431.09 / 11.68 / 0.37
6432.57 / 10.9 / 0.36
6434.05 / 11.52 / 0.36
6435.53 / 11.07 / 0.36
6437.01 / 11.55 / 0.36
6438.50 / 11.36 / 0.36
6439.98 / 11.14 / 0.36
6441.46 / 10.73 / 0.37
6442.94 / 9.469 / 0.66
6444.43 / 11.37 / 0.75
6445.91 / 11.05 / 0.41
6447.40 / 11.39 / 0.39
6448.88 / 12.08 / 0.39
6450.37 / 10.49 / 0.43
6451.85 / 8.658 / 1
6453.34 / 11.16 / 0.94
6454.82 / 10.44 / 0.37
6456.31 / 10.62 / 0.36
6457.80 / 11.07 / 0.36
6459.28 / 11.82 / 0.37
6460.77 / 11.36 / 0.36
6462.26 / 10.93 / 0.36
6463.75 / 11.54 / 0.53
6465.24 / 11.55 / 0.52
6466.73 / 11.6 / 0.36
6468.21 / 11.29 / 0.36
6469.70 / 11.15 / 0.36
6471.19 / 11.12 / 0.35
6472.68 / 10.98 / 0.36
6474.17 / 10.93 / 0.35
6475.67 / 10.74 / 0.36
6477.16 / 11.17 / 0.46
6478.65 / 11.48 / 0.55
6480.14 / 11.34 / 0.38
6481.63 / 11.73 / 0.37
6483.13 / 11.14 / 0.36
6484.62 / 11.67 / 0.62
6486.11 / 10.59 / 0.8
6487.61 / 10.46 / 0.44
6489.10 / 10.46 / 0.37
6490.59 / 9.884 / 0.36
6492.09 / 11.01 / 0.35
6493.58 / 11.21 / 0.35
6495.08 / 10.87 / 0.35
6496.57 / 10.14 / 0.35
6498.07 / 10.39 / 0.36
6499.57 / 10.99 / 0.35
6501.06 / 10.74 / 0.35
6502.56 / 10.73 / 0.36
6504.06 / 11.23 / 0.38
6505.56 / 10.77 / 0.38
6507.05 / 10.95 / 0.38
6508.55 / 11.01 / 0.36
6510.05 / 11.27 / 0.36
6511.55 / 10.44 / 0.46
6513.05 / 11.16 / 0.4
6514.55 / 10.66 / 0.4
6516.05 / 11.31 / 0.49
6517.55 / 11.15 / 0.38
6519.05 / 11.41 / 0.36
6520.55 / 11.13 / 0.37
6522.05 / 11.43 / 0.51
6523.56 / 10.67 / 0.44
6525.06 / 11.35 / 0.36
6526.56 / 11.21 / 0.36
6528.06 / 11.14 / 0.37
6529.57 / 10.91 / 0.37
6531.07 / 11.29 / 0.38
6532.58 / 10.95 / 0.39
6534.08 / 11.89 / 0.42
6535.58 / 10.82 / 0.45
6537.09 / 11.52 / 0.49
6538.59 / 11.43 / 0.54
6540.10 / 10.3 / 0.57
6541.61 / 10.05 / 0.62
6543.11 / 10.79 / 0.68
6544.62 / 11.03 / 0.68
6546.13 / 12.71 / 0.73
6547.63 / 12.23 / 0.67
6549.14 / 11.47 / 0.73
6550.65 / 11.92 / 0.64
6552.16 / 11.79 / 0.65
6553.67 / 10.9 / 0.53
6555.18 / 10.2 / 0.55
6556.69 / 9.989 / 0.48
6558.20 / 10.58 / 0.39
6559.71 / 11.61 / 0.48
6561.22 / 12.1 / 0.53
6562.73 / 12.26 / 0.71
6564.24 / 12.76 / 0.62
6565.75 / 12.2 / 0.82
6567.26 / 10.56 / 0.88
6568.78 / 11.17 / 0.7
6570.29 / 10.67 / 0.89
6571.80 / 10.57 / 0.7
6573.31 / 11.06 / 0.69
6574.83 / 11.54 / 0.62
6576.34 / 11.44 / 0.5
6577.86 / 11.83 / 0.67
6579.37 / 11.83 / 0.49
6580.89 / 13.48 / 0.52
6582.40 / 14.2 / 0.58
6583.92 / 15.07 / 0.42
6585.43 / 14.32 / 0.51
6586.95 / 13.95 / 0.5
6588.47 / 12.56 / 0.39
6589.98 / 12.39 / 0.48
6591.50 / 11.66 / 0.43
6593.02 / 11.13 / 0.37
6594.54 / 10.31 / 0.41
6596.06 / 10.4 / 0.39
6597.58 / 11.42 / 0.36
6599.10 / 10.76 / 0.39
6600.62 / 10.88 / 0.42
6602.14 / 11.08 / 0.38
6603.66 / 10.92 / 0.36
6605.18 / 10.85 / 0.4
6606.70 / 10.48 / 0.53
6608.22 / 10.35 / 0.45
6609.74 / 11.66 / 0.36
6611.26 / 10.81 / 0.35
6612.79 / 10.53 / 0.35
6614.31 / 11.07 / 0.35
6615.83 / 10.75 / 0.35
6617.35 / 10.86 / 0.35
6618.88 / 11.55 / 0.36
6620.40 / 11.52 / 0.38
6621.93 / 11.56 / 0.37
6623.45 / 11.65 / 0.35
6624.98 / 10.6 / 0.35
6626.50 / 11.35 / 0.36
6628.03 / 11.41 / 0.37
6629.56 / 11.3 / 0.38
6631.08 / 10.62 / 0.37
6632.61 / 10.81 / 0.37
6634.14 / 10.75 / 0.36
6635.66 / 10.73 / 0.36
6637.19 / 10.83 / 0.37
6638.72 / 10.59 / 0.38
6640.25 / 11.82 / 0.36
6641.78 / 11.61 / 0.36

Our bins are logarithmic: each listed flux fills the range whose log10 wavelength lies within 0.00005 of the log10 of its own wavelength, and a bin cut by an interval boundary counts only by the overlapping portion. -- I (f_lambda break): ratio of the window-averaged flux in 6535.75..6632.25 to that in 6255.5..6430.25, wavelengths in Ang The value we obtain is 1.06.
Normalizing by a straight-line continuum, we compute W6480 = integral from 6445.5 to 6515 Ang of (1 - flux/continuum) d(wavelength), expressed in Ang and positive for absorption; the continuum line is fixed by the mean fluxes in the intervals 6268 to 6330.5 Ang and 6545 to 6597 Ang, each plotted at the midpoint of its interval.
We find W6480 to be 3.4 Ang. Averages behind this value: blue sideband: 10.9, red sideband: 11.8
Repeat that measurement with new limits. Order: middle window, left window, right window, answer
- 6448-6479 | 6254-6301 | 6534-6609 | 0.6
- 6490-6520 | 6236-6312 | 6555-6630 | 1.1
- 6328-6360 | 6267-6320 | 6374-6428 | 0.8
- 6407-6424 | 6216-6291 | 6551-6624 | 0.4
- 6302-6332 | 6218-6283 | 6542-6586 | -0.4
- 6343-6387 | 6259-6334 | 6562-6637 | 0.4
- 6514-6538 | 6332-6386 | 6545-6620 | 0.4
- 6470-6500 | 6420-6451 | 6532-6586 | 0.9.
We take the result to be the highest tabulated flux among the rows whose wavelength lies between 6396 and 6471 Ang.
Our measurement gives 12.08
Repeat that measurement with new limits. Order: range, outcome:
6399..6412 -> 11.48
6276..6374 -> 13.02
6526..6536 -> 11.89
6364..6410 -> 11.94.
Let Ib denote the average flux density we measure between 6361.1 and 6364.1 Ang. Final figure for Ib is 10.8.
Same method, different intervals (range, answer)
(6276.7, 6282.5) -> 10.6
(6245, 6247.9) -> 10.7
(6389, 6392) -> 10.7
